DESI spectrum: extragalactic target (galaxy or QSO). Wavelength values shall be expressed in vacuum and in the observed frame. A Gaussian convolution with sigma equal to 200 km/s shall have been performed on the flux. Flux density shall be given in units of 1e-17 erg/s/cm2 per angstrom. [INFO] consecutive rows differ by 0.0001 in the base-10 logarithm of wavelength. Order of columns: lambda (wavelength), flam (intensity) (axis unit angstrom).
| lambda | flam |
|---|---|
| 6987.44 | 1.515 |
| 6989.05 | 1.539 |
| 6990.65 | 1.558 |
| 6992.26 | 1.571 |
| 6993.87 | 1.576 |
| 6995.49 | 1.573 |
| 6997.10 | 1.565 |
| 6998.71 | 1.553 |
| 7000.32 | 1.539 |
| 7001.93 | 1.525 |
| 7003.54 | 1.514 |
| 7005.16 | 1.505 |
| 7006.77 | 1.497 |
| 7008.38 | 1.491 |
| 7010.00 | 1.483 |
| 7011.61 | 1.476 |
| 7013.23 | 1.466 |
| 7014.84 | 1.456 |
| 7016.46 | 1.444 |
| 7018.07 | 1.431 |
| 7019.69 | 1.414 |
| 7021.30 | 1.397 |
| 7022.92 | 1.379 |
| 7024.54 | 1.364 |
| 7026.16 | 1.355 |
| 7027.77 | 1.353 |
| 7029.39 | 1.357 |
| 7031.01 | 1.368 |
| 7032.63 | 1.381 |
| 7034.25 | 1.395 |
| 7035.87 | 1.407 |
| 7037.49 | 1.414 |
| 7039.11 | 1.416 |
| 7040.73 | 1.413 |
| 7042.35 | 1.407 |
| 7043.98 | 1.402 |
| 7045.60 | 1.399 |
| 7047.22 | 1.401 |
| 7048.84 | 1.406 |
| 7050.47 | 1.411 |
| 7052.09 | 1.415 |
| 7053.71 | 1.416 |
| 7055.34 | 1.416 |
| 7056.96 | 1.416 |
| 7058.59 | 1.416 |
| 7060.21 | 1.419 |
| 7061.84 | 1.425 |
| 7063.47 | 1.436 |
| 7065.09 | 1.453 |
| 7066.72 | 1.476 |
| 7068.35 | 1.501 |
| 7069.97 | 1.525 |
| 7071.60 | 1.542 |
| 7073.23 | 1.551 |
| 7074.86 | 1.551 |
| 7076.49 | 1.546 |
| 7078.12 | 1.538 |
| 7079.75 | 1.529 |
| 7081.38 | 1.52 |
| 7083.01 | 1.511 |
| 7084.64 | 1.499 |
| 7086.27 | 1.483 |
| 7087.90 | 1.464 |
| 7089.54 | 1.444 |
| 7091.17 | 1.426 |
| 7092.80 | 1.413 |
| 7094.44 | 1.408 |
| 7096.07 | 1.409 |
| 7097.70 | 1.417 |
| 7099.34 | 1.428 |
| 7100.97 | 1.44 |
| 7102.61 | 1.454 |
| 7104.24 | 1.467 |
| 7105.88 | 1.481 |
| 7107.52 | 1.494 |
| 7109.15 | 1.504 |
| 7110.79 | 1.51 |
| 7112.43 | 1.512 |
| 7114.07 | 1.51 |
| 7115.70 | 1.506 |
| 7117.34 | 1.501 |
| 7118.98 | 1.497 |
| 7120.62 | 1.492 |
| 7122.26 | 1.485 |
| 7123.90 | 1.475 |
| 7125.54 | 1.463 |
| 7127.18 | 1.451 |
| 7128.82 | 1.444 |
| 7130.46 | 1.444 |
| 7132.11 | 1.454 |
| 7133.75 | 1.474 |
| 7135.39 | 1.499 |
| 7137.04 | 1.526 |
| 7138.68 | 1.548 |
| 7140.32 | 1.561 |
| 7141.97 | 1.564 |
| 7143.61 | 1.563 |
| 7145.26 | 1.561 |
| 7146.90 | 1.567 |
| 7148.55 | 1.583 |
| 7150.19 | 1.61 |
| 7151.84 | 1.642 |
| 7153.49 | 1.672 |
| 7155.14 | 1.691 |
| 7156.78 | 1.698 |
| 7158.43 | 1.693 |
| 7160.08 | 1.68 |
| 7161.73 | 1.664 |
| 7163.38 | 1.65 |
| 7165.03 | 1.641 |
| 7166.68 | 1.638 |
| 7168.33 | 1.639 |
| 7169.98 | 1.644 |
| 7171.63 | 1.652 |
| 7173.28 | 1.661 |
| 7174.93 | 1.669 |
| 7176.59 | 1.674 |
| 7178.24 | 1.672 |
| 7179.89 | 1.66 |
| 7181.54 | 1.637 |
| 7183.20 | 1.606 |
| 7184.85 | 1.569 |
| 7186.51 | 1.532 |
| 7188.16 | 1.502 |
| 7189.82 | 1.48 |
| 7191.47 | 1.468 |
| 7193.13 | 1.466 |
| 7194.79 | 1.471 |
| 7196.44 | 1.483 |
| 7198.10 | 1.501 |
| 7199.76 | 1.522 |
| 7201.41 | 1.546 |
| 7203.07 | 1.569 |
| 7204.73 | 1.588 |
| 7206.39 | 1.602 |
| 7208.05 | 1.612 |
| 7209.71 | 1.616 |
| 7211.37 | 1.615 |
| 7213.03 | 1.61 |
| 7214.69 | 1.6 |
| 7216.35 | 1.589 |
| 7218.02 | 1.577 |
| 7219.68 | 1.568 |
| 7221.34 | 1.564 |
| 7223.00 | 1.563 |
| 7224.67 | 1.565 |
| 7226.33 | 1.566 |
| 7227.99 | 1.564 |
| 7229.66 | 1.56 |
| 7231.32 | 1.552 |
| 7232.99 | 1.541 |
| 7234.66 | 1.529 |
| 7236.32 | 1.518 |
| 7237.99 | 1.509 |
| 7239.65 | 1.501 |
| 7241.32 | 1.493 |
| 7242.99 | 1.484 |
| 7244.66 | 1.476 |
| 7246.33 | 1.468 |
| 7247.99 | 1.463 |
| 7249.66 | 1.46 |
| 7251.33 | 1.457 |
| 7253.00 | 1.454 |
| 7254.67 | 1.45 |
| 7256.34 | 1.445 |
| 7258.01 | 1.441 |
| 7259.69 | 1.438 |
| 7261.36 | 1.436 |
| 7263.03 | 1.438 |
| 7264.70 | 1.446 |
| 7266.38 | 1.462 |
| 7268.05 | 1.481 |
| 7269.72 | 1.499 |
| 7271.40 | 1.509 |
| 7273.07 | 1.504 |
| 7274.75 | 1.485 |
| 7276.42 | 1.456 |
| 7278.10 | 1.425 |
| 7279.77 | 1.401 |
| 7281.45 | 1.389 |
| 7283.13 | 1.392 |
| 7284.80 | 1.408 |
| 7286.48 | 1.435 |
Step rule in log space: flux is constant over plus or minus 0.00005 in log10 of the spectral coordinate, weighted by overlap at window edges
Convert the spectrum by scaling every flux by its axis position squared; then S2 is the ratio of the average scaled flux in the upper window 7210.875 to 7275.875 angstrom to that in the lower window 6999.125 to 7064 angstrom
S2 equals 1.12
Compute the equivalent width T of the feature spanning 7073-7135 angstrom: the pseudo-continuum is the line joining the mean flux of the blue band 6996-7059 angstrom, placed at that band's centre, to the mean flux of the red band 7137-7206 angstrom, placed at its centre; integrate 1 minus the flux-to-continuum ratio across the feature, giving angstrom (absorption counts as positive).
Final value 1.7 angstrom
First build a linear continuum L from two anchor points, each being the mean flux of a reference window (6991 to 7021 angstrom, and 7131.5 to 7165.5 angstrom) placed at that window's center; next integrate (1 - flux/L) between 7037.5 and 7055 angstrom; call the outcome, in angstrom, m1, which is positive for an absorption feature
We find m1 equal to 1.38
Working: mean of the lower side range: 1.5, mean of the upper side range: 1.6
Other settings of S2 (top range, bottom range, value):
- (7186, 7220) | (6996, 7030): 1.12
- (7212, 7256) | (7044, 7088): 1.09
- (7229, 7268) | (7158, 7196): 0.94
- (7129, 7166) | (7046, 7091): 1.10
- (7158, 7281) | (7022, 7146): 1.10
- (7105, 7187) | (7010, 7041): 1.16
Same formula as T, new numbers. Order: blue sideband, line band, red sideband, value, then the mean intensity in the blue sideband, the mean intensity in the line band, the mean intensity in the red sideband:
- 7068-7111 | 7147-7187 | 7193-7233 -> -2.9 angstrom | 1.48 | 1.64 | 1.56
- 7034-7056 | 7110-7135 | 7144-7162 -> 1.5 angstrom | 1.41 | 1.48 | 1.64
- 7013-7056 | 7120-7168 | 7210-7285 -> -3.8 angstrom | 1.4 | 1.57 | 1.5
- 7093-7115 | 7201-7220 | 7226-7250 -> -1.1 angstrom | 1.46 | 1.59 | 1.51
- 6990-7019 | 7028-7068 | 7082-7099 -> 1.8 angstrom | 1.51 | 1.41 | 1.45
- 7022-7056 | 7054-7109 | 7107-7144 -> -0.9 angstrom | 1.39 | 1.47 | 1.5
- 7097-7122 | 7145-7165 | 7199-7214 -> -1.5 angstrom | 1.48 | 1.64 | 1.59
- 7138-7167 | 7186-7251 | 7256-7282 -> -0.3 angstrom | 1.62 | 1.54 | 1.45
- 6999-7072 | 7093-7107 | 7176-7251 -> 0.4 angstrom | 1.43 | 1.44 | 1.55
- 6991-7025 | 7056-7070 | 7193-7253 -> 0.5 angstrom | 1.49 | 1.45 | 1.54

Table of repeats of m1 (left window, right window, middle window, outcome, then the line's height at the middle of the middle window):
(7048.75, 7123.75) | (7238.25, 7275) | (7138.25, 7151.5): -0.92 angstrom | 1.47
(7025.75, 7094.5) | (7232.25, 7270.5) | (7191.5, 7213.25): -1.24 angstrom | 1.47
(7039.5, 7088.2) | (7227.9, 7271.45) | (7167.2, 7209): -2.89 angstrom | 1.48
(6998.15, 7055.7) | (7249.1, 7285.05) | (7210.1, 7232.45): -2.03 angstrom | 1.45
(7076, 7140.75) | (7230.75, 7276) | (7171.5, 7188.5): -1.66 angstrom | 1.48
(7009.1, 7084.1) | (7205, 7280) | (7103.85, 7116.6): -0.31 angstrom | 1.46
